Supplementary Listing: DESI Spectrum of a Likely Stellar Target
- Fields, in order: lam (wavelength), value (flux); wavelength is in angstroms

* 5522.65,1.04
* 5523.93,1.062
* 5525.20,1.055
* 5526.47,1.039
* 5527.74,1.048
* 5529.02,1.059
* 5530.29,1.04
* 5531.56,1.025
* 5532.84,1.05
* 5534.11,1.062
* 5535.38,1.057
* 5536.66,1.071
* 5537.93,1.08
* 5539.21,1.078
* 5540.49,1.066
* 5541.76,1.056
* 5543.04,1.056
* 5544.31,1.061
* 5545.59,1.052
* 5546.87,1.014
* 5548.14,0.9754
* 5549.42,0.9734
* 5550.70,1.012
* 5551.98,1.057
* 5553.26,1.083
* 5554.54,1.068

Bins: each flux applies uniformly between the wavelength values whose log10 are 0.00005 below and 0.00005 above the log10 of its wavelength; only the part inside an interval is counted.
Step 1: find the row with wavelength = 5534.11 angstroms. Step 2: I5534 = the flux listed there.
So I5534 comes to 1.062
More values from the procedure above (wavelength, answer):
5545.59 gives 1.052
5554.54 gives 1.068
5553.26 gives 1.083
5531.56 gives 1.025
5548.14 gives 0.9754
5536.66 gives 1.071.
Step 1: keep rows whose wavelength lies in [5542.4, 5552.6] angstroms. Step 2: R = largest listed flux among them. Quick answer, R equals 1.061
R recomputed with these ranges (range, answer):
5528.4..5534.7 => 1.062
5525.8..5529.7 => 1.059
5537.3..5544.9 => 1.08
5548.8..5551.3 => 1.012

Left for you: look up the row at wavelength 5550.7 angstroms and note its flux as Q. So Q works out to 1.012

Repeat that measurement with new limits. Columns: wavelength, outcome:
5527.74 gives 1.048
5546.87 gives 1.014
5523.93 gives 1.062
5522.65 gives 1.04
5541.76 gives 1.056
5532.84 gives 1.05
